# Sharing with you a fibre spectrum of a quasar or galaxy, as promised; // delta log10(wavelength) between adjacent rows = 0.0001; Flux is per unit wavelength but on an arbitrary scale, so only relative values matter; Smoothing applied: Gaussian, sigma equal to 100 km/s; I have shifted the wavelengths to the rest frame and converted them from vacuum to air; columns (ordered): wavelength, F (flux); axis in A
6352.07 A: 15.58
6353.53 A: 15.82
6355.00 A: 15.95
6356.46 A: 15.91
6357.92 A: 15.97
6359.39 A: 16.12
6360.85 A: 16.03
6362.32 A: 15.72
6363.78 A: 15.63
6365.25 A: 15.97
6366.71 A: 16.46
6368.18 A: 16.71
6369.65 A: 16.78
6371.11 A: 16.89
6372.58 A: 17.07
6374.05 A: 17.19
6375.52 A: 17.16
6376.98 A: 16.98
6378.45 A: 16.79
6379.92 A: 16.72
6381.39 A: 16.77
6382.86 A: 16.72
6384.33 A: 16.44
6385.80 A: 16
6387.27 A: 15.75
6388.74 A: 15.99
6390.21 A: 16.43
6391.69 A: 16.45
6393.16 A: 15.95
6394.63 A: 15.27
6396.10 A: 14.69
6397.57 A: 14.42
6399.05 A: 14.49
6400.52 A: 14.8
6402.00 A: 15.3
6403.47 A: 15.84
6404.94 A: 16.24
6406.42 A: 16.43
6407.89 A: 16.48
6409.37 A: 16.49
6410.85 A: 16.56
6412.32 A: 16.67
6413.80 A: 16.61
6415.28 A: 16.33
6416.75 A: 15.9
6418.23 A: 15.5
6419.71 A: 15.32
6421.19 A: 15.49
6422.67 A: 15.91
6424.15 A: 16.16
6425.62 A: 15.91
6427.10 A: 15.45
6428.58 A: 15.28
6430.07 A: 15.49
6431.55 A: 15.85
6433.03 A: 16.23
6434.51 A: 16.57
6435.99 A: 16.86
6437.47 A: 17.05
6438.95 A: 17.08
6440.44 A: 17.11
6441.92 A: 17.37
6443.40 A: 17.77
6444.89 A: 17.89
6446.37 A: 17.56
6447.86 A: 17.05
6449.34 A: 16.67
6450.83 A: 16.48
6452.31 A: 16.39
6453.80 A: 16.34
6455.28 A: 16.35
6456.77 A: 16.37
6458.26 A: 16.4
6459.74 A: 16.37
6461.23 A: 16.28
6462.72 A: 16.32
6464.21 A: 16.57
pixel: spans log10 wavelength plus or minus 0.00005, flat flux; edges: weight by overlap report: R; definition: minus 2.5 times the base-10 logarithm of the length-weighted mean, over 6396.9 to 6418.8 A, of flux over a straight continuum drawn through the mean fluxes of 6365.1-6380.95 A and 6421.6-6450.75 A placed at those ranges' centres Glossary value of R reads 0.05 mag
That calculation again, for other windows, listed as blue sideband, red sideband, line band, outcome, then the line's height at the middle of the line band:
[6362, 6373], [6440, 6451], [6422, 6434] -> 0.085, 17.1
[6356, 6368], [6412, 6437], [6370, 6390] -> -0.043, 16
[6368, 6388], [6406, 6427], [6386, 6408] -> 0.054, 16.4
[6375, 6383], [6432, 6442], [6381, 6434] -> 0.065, 16.9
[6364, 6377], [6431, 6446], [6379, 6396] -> 0.042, 16.8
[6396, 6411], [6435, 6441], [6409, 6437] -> 0.024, 16.4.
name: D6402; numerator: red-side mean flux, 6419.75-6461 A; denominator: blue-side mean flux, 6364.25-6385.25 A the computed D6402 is 0.98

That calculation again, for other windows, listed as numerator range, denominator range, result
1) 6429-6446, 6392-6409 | 1.09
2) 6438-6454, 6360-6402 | 1.06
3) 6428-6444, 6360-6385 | 1.00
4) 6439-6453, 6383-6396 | 1.07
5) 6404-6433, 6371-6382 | 0.94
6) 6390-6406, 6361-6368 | 0.96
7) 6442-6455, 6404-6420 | 1.05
